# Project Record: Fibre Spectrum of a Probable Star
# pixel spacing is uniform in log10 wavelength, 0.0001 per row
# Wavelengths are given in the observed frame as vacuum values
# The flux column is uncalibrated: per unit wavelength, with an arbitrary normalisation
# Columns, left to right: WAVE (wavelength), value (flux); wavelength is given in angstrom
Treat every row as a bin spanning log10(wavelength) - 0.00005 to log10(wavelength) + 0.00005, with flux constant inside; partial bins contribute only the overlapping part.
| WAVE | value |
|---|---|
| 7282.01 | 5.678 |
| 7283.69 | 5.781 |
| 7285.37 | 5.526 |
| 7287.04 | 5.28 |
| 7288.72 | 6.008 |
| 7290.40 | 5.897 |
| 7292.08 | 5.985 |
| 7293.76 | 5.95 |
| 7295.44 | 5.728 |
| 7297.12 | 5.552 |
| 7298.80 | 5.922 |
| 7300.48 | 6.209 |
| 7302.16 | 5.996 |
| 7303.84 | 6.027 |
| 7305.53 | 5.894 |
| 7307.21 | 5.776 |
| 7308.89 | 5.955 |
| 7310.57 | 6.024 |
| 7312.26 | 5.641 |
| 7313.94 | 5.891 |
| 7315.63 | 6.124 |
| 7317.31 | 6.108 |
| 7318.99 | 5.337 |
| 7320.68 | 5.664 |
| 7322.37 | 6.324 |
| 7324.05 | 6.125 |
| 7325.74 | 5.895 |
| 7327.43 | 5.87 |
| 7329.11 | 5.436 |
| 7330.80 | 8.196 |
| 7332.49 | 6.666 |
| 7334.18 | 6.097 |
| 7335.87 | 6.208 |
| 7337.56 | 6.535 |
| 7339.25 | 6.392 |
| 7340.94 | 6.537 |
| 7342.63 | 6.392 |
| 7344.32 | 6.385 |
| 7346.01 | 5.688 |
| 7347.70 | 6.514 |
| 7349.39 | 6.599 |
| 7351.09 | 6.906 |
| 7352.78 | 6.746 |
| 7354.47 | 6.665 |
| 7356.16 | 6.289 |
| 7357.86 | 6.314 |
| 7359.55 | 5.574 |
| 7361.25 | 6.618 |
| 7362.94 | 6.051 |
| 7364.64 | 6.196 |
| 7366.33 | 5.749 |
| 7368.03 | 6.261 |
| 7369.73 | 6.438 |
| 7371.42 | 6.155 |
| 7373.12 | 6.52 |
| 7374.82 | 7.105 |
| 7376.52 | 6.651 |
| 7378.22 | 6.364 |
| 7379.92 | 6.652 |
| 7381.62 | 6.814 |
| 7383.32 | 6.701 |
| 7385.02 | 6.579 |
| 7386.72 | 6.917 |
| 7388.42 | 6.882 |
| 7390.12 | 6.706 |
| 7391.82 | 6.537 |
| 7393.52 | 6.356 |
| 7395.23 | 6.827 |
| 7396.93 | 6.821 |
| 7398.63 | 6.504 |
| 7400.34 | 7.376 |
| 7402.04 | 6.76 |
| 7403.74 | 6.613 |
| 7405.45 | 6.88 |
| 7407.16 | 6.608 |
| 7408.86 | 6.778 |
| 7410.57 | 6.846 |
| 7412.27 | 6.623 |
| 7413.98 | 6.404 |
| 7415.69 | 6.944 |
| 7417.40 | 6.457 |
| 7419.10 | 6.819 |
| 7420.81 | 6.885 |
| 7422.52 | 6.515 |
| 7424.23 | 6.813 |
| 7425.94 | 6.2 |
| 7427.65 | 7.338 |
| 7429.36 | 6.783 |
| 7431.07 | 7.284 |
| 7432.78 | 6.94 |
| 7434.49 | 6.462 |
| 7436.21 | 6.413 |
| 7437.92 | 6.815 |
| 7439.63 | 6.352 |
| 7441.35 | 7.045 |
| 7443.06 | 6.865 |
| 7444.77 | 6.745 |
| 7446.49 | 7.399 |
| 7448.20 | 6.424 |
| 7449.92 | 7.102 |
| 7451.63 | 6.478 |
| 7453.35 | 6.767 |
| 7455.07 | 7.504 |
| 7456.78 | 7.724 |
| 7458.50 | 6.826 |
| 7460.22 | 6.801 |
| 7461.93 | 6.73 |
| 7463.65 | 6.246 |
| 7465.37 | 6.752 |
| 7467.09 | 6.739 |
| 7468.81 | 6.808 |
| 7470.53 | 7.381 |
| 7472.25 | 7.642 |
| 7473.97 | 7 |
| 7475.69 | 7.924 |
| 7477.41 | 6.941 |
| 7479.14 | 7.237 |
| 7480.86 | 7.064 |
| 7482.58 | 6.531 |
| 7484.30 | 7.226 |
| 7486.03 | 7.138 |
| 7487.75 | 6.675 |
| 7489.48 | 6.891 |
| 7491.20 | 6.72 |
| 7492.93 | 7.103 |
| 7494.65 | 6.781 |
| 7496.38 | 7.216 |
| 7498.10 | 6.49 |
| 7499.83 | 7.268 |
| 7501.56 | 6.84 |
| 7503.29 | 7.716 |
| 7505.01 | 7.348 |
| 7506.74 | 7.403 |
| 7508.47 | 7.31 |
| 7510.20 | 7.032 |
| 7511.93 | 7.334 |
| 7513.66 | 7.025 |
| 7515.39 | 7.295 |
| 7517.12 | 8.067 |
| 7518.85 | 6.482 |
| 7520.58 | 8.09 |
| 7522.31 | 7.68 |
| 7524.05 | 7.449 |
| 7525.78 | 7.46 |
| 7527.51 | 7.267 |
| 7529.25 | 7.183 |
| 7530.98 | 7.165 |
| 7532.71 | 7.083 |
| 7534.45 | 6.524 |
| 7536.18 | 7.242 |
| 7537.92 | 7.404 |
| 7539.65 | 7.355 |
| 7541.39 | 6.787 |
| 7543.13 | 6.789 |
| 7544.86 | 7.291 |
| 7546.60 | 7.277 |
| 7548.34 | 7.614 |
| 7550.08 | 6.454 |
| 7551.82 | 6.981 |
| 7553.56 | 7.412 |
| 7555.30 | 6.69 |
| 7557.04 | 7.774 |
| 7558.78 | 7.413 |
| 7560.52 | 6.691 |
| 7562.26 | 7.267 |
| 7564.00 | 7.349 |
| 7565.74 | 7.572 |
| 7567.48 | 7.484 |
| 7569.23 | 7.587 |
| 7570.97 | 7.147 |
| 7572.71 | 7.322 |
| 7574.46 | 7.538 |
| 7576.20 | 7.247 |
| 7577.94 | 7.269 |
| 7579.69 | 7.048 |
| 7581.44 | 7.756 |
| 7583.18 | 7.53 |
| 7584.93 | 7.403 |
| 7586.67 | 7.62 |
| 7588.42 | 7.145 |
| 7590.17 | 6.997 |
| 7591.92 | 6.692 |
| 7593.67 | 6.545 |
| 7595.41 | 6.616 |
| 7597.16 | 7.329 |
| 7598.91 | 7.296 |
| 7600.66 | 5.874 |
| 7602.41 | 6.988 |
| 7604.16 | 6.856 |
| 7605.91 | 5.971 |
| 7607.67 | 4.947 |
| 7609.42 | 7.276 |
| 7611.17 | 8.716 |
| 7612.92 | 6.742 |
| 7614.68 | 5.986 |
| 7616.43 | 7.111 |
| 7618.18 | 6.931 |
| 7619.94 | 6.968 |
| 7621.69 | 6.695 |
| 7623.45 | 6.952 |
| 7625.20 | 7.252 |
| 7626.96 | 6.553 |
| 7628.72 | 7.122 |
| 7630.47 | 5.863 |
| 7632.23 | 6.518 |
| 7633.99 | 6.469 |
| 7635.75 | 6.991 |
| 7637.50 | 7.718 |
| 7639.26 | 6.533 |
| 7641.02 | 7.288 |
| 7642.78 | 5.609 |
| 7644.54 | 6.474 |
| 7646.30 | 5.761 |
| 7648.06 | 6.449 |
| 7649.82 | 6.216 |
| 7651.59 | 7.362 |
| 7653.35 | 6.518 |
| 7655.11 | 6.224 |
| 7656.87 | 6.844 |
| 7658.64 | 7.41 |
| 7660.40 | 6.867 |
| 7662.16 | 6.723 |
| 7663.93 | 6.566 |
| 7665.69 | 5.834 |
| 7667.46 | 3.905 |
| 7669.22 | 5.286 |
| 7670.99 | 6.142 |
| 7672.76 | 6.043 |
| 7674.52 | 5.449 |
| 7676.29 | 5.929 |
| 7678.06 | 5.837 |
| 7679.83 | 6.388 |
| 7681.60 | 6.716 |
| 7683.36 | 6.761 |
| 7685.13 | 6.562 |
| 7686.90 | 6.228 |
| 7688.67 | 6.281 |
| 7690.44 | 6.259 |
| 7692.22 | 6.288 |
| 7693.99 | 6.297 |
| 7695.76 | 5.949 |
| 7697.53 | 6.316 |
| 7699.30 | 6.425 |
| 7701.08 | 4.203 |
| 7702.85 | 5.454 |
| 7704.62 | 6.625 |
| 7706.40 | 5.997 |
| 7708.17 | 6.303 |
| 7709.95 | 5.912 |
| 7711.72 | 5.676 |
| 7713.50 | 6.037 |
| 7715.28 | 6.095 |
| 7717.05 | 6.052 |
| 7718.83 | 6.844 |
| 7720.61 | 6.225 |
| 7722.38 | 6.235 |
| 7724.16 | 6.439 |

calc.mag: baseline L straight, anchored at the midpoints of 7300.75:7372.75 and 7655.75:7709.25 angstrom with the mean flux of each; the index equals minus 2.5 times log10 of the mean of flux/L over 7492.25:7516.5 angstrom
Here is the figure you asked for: -0.163 mag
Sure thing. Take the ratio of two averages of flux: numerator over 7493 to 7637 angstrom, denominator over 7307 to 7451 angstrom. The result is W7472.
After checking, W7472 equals 1.09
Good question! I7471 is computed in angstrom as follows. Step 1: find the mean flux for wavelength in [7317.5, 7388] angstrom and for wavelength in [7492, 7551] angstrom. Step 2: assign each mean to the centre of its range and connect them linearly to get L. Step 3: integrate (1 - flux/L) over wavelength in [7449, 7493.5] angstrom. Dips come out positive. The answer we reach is -0.3 angstrom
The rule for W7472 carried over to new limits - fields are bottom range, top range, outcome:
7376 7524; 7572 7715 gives 0.94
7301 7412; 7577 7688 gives 1.04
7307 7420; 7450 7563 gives 1.11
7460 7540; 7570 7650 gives 0.96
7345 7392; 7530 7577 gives 1.11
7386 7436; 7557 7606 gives 1.06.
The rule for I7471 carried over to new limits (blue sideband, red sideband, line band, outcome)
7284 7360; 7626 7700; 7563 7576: -2.3 angstrom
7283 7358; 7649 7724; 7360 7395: -2.2 angstrom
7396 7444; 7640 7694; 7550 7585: -4.5 angstrom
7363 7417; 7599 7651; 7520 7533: -1.5 angstrom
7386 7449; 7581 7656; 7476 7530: -3.3 angstrom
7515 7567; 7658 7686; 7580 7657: -2.3 angstrom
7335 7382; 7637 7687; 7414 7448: -2.1 angstrom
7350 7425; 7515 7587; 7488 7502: 0.3 angstrom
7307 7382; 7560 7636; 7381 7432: -2.4 angstrom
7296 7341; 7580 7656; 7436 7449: -0.8 angstrom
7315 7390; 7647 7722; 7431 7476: -4.3 angstrom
